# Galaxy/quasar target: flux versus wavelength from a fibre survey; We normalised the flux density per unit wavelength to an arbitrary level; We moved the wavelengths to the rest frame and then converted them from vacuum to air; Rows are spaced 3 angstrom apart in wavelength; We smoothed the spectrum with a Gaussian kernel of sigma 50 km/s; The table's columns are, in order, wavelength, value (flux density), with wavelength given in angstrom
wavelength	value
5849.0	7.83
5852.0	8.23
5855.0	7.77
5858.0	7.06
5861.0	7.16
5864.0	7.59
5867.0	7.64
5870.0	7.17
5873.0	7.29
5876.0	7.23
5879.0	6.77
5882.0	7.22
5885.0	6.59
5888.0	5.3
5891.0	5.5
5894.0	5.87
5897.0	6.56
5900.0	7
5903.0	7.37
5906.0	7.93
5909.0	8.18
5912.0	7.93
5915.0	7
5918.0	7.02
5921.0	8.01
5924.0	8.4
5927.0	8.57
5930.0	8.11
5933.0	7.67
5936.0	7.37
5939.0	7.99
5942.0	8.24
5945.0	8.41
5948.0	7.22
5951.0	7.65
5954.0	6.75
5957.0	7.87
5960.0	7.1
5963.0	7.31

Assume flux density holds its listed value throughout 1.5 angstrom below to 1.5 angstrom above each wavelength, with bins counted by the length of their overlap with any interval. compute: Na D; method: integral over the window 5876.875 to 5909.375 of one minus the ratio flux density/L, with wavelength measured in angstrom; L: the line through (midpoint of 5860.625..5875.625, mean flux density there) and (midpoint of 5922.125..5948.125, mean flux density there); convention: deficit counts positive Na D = 3.9 angstrom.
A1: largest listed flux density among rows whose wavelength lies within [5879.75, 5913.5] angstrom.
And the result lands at 8.18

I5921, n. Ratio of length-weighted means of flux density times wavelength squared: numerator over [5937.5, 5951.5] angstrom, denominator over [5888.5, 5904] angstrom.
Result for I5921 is 1.27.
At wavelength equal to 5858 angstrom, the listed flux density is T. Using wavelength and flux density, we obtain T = 7.06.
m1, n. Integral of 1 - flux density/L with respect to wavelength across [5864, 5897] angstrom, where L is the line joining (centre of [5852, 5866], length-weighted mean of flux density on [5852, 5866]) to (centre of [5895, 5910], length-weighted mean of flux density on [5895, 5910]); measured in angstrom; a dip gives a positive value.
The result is 3.2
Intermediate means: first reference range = 7.49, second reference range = 7.33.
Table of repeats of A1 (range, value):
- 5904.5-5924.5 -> 8.4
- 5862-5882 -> 7.64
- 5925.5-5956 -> 8.57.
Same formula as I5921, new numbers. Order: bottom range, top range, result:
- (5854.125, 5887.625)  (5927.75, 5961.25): 1.10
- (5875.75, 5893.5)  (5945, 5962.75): 1.20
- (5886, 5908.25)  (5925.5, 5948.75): 1.23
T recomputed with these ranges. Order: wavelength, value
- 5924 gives 8.4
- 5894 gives 5.87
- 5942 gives 8.24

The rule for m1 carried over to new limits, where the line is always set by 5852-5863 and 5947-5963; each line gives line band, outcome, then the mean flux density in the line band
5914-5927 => -0.7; 7.74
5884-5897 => 2.7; 5.87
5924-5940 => -1.4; 7.98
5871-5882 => 0.5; 7.12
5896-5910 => 0.0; 7.41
